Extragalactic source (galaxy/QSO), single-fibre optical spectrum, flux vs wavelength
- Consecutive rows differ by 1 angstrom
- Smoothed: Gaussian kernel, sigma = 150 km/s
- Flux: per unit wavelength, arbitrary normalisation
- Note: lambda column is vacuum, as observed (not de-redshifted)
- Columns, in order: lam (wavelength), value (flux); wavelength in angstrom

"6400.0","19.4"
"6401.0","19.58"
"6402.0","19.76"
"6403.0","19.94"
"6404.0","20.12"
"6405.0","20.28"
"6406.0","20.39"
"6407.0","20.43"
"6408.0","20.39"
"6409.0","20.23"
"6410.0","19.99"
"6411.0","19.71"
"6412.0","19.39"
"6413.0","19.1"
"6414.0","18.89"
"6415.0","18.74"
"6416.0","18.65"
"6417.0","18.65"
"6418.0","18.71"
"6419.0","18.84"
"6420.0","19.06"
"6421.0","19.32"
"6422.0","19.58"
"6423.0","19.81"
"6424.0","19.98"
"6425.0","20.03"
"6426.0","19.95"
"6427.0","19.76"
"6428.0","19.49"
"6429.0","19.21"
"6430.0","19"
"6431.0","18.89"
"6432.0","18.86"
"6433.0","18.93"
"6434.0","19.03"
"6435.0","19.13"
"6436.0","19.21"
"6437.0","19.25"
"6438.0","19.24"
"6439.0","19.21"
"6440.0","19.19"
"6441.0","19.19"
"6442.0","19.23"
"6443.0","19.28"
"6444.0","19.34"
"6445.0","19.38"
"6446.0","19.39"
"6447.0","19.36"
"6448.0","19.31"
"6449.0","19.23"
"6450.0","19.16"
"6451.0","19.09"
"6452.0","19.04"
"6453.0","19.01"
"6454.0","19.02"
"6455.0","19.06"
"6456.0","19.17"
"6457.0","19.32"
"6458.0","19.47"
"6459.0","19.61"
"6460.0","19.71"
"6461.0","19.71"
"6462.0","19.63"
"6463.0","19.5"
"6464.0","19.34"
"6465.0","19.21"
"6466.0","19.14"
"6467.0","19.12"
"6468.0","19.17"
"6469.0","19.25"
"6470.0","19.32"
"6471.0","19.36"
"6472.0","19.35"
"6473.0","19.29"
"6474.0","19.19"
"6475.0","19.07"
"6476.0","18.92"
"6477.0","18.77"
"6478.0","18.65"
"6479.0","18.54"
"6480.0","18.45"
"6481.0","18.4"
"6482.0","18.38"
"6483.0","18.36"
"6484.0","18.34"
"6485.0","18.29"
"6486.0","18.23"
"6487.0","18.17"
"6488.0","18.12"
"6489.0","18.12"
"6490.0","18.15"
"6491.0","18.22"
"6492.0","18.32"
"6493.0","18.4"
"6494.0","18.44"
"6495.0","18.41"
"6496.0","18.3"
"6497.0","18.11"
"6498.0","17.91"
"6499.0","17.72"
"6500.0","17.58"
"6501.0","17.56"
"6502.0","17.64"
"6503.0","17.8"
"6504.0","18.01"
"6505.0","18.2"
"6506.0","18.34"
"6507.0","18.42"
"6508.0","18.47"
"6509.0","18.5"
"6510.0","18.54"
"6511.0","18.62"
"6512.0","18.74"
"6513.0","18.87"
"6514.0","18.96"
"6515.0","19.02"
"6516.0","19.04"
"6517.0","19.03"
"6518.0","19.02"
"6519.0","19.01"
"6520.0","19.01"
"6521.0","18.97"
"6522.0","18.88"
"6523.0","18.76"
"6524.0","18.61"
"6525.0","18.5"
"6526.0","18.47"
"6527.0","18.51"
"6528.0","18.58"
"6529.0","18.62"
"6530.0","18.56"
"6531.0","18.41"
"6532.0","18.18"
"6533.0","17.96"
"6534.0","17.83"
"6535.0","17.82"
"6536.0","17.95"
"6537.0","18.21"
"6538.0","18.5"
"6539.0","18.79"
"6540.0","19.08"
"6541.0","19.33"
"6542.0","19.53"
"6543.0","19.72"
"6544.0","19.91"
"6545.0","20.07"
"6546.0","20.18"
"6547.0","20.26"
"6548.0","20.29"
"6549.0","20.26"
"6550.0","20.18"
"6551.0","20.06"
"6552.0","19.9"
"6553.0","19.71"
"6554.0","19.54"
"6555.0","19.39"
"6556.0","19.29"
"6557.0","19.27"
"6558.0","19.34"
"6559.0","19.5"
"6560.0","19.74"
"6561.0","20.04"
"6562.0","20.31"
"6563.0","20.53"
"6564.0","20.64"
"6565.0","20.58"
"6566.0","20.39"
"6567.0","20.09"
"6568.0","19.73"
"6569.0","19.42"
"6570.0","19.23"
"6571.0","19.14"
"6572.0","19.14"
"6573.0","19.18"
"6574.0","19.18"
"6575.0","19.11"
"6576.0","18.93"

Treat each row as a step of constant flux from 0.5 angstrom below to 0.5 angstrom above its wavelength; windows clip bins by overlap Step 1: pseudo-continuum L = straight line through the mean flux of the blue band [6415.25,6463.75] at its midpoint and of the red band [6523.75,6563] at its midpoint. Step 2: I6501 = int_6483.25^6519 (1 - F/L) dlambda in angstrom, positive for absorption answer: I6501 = 1.7 angstrom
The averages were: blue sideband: 19.3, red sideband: 19.2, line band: 18.3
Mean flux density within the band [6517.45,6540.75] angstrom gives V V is 18.5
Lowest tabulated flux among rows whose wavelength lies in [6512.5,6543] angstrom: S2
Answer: 17.82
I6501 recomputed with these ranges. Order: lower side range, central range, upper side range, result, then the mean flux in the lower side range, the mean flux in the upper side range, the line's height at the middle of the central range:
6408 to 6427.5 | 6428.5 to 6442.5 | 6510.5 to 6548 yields 0.2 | 19.4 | 18.9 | 19.3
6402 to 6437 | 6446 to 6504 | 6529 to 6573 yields 2.0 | 19.5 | 19.4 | 19.4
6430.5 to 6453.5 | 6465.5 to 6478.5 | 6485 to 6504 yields -0.4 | 19.2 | 18.1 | 18.5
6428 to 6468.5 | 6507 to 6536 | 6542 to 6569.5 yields 1.6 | 19.2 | 19.9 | 19.7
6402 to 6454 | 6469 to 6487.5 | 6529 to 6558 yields 0.5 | 19.4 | 19.2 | 19.3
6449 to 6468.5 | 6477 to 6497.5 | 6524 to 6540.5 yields 0.7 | 19.3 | 18.4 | 18.9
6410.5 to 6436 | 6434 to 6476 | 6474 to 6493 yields -1.0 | 19.2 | 18.4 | 18.8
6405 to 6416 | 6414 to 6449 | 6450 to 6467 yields 0.5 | 19.7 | 19.3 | 19.5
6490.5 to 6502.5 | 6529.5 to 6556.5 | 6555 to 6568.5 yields 0.3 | 18.1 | 19.9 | 19.4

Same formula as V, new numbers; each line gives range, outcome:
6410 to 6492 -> 19.1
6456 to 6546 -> 18.7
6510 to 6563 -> 19.1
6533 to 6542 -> 18.5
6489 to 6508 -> 18.1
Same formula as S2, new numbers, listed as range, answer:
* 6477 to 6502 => 17.56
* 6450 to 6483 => 18.36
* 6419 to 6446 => 18.84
